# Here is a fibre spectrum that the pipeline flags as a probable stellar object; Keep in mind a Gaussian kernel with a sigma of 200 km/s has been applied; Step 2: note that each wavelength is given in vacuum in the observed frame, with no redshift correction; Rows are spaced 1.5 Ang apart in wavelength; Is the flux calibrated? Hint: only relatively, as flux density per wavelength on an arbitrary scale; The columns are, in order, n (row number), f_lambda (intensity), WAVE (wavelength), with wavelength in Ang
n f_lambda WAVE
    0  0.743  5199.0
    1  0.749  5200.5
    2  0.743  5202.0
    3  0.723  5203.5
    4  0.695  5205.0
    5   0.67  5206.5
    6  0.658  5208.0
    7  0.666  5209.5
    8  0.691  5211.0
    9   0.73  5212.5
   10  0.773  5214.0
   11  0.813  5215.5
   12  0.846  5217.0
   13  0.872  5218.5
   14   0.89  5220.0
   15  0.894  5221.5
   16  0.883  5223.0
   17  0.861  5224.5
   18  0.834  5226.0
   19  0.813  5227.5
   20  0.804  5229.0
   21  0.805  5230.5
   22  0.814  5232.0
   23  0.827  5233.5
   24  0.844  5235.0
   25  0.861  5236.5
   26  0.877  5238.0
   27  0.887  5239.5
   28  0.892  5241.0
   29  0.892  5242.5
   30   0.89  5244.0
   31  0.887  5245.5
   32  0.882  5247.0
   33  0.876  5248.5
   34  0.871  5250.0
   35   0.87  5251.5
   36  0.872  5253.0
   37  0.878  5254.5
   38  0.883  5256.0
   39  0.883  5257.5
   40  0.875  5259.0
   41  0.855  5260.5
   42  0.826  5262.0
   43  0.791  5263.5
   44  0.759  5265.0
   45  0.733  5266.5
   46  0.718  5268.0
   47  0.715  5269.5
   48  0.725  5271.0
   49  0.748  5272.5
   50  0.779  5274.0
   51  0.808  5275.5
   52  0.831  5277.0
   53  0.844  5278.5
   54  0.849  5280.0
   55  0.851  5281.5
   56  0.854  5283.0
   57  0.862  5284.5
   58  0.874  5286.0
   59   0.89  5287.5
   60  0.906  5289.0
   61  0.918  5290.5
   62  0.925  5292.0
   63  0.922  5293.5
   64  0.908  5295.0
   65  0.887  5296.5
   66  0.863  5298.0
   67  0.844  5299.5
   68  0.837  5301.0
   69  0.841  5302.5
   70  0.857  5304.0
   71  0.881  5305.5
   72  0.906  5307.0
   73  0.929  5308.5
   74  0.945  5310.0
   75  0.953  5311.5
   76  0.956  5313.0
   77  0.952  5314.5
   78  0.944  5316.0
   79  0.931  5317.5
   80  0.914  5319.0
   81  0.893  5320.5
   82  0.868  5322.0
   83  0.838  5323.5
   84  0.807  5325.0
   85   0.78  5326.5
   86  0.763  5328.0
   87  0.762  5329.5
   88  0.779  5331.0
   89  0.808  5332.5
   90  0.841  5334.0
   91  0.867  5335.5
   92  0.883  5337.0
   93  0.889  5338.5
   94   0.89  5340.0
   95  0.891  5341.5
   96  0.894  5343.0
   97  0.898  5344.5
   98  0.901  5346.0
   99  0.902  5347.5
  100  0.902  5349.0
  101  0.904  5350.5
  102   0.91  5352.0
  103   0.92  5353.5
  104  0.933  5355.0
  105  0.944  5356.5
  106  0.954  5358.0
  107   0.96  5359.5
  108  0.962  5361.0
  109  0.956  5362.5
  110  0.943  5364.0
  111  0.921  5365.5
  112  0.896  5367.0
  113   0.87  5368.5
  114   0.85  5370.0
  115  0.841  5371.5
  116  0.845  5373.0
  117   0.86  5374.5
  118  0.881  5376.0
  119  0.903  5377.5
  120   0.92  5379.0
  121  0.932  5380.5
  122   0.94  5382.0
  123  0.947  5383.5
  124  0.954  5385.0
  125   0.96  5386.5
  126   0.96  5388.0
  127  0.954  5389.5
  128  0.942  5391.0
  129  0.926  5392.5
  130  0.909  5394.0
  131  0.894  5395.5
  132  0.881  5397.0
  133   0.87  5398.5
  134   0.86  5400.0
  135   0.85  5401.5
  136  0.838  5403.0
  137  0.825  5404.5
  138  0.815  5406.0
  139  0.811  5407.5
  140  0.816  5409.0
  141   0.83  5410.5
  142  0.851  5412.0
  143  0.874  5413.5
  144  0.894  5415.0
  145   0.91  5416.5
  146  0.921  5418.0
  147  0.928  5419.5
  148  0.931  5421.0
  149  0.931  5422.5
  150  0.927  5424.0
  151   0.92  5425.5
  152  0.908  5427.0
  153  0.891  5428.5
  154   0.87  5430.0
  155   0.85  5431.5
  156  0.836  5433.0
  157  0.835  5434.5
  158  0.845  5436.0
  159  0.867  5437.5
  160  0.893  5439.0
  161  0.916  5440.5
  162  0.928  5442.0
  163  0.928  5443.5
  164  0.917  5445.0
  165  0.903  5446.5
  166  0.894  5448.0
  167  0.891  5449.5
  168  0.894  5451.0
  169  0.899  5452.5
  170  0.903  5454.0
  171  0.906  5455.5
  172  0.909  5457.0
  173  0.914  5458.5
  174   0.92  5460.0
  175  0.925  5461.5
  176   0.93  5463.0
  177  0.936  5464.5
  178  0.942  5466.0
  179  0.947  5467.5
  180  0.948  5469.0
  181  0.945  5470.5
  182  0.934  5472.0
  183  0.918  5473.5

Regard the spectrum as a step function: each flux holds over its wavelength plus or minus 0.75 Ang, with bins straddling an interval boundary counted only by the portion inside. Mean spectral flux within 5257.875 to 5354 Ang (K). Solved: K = 0.859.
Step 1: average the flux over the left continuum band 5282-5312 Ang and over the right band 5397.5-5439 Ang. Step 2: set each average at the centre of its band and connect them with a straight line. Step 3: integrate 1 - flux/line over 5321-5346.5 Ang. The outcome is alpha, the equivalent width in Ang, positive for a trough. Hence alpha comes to 1.1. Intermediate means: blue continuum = 0.889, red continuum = 0.871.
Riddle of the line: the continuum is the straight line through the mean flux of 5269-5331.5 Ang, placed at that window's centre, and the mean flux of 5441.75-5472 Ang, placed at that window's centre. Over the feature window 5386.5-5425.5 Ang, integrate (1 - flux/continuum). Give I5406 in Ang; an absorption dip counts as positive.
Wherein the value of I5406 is 0.5 Ang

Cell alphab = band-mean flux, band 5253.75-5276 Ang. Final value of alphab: 0.798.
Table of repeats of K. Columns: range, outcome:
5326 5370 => 0.887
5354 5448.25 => 0.897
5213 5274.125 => 0.837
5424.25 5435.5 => 0.875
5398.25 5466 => 0.888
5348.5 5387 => 0.915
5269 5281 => 0.79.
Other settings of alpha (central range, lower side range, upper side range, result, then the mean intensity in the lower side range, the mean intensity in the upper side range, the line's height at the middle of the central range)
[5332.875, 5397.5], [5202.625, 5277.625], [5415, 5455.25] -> -3.08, 0.815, 0.898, 0.868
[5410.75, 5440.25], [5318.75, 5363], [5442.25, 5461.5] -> 0.43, 0.88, 0.908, 0.901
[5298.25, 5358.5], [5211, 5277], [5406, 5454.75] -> -1.80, 0.832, 0.887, 0.857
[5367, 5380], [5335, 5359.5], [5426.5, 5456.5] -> 0.41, 0.907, 0.889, 0.902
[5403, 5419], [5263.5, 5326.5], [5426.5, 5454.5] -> 0.48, 0.858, 0.887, 0.882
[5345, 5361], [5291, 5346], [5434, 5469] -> -0.72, 0.877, 0.908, 0.885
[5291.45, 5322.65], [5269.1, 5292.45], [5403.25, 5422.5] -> -2.20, 0.837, 0.869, 0.843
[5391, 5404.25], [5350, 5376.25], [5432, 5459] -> 0.32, 0.909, 0.893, 0.902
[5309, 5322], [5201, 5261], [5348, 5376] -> -0.78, 0.827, 0.909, 0.88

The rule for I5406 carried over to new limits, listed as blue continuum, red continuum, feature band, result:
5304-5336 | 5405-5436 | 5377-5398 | -1.3 Ang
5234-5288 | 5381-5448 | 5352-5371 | -1.1 Ang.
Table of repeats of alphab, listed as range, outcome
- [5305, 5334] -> 0.873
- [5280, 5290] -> 0.872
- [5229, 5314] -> 0.856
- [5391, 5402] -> 0.889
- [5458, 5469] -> 0.932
